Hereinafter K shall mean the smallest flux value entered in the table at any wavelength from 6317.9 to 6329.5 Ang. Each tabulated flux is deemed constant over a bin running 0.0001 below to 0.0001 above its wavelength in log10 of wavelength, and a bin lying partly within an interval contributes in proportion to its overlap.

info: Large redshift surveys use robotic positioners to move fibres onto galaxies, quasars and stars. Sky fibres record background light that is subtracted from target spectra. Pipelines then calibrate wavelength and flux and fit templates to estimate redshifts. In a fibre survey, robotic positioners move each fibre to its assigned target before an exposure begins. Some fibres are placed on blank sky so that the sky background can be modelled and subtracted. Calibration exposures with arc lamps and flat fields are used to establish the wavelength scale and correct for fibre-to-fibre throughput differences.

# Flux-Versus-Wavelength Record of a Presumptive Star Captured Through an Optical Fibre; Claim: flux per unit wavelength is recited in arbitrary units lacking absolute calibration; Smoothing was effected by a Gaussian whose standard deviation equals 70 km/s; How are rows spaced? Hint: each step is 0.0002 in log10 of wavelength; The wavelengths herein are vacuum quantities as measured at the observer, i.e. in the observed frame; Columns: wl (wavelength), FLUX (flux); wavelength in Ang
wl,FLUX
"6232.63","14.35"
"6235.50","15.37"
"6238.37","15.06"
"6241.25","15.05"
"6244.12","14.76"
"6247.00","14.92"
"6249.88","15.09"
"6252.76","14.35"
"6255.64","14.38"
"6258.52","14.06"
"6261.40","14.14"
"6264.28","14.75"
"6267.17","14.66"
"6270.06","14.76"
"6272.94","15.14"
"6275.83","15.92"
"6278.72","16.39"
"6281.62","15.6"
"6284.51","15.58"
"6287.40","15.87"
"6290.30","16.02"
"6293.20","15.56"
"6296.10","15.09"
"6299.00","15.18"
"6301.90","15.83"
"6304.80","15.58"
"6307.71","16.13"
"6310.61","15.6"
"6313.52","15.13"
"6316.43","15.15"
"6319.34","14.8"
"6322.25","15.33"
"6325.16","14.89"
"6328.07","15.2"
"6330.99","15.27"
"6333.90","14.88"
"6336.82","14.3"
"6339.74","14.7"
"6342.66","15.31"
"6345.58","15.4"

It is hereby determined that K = 14.8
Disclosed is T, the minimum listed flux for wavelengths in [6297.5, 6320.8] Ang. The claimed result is 14.8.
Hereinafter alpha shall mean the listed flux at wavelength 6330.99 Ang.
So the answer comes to 15.27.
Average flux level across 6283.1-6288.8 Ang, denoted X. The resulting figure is 15.7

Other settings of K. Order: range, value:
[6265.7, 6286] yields 14.66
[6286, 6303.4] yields 15.09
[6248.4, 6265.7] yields 14.06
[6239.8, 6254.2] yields 14.35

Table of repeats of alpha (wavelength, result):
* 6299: 15.18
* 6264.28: 14.75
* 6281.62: 15.6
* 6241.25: 15.05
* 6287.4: 15.87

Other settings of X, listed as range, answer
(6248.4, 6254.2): 14.7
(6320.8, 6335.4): 15.1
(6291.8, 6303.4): 15.4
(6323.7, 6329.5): 15.1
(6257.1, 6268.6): 14.4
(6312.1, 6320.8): 15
